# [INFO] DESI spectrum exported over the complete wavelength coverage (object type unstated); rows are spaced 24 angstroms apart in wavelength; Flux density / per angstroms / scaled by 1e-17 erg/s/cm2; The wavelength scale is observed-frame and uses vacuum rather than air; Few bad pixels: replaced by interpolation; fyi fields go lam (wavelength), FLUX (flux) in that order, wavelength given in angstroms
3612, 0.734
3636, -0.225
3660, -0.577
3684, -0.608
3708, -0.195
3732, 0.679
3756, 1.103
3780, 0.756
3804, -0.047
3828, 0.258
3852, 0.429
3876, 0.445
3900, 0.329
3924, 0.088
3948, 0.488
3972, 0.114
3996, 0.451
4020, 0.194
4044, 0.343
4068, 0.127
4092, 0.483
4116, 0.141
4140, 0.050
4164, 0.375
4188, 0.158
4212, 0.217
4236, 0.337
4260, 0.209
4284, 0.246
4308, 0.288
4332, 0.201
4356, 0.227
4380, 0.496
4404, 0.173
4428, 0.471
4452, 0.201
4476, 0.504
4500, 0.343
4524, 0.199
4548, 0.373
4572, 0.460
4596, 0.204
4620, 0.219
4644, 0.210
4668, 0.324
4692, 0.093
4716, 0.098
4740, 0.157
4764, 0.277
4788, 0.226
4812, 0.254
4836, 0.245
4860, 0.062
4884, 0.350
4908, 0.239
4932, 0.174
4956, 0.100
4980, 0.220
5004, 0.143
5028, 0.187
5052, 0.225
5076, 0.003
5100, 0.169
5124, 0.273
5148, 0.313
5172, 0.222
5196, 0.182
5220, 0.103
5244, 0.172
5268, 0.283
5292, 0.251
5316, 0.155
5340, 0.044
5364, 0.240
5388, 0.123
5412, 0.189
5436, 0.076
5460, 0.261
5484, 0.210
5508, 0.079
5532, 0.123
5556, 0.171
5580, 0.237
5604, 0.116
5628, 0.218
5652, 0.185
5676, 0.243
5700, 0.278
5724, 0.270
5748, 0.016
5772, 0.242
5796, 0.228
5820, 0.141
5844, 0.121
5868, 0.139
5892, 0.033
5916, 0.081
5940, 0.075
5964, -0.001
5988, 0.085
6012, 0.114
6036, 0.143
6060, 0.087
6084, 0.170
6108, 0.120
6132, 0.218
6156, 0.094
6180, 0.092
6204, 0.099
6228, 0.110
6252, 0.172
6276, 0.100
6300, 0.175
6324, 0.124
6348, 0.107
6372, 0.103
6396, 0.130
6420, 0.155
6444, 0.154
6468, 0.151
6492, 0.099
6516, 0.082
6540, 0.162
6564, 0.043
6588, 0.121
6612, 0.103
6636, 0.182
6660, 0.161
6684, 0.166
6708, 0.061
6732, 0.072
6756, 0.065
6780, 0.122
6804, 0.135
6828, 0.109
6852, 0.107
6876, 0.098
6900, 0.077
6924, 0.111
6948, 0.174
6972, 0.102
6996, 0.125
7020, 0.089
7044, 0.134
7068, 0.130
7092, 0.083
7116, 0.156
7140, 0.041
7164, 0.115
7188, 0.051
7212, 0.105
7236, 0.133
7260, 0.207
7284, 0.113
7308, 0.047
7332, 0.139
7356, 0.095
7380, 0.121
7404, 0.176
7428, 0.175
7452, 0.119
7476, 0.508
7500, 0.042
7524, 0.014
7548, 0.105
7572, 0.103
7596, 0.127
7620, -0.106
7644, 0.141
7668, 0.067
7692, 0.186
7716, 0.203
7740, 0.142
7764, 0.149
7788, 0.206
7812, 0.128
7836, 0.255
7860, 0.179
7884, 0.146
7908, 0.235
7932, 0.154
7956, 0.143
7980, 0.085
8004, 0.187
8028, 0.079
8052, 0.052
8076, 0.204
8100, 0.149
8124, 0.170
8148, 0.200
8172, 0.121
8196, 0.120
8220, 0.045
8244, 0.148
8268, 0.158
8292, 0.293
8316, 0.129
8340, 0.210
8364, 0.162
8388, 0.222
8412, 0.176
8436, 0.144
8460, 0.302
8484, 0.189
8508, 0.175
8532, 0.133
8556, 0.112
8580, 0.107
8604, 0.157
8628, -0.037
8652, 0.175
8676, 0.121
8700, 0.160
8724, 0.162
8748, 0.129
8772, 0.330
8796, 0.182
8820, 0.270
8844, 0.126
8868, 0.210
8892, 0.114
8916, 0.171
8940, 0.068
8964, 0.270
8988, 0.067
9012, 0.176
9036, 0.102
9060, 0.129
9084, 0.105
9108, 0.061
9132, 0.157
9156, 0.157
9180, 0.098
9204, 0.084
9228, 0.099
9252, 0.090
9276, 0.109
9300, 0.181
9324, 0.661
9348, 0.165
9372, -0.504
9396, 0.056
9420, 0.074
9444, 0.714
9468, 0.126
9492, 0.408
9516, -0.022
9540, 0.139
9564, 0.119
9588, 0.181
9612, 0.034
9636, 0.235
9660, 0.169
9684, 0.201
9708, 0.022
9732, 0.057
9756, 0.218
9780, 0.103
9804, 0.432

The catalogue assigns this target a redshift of 1.007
